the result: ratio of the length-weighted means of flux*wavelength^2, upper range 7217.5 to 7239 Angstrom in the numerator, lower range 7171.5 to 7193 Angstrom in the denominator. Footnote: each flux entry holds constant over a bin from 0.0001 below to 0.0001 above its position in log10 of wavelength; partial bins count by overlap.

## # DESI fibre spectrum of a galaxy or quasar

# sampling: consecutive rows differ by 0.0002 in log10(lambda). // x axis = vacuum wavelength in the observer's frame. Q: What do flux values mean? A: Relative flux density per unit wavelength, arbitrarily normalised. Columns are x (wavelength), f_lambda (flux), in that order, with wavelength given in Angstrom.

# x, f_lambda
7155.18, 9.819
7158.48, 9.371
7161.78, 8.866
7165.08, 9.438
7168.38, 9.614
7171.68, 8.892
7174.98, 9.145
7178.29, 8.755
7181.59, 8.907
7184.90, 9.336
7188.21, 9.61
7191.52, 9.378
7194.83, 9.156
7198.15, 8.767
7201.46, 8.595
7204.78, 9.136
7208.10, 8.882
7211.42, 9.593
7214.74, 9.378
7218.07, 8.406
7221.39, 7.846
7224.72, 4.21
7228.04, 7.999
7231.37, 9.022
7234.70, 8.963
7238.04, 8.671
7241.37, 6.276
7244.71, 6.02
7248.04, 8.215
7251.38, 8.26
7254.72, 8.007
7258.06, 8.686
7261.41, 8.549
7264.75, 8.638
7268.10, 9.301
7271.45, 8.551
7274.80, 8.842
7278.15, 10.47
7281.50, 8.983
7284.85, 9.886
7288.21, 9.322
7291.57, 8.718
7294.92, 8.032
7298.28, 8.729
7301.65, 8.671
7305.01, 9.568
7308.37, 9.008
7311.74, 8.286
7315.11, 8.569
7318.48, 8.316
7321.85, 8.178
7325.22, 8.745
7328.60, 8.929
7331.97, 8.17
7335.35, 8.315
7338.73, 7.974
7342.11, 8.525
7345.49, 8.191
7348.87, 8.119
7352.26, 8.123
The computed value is 0.86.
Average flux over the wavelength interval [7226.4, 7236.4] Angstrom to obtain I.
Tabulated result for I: 8.66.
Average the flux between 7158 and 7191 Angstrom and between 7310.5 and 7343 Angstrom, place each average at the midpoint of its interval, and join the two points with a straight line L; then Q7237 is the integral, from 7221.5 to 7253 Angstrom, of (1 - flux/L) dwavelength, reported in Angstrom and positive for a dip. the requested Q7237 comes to 4.7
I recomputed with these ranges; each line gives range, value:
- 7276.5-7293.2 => 9.48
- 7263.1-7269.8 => 8.96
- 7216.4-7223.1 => 8.09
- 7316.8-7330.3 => 8.54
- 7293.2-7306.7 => 8.76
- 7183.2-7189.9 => 9.47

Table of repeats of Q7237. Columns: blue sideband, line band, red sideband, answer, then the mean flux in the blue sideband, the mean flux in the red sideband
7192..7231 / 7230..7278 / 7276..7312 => 2.3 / 8.41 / 9.09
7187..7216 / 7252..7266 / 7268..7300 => 1.0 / 9.16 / 9.07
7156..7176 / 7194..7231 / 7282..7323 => 3.0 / 9.25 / 8.79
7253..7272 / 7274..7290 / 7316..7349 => -1.8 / 8.62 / 8.36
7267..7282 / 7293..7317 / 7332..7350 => 0.2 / 9.25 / 8.22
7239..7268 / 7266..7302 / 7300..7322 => -3.1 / 7.93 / 8.69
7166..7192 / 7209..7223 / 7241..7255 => -1.0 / 9.21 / 7.39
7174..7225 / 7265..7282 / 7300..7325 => -0.9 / 8.81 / 8.66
